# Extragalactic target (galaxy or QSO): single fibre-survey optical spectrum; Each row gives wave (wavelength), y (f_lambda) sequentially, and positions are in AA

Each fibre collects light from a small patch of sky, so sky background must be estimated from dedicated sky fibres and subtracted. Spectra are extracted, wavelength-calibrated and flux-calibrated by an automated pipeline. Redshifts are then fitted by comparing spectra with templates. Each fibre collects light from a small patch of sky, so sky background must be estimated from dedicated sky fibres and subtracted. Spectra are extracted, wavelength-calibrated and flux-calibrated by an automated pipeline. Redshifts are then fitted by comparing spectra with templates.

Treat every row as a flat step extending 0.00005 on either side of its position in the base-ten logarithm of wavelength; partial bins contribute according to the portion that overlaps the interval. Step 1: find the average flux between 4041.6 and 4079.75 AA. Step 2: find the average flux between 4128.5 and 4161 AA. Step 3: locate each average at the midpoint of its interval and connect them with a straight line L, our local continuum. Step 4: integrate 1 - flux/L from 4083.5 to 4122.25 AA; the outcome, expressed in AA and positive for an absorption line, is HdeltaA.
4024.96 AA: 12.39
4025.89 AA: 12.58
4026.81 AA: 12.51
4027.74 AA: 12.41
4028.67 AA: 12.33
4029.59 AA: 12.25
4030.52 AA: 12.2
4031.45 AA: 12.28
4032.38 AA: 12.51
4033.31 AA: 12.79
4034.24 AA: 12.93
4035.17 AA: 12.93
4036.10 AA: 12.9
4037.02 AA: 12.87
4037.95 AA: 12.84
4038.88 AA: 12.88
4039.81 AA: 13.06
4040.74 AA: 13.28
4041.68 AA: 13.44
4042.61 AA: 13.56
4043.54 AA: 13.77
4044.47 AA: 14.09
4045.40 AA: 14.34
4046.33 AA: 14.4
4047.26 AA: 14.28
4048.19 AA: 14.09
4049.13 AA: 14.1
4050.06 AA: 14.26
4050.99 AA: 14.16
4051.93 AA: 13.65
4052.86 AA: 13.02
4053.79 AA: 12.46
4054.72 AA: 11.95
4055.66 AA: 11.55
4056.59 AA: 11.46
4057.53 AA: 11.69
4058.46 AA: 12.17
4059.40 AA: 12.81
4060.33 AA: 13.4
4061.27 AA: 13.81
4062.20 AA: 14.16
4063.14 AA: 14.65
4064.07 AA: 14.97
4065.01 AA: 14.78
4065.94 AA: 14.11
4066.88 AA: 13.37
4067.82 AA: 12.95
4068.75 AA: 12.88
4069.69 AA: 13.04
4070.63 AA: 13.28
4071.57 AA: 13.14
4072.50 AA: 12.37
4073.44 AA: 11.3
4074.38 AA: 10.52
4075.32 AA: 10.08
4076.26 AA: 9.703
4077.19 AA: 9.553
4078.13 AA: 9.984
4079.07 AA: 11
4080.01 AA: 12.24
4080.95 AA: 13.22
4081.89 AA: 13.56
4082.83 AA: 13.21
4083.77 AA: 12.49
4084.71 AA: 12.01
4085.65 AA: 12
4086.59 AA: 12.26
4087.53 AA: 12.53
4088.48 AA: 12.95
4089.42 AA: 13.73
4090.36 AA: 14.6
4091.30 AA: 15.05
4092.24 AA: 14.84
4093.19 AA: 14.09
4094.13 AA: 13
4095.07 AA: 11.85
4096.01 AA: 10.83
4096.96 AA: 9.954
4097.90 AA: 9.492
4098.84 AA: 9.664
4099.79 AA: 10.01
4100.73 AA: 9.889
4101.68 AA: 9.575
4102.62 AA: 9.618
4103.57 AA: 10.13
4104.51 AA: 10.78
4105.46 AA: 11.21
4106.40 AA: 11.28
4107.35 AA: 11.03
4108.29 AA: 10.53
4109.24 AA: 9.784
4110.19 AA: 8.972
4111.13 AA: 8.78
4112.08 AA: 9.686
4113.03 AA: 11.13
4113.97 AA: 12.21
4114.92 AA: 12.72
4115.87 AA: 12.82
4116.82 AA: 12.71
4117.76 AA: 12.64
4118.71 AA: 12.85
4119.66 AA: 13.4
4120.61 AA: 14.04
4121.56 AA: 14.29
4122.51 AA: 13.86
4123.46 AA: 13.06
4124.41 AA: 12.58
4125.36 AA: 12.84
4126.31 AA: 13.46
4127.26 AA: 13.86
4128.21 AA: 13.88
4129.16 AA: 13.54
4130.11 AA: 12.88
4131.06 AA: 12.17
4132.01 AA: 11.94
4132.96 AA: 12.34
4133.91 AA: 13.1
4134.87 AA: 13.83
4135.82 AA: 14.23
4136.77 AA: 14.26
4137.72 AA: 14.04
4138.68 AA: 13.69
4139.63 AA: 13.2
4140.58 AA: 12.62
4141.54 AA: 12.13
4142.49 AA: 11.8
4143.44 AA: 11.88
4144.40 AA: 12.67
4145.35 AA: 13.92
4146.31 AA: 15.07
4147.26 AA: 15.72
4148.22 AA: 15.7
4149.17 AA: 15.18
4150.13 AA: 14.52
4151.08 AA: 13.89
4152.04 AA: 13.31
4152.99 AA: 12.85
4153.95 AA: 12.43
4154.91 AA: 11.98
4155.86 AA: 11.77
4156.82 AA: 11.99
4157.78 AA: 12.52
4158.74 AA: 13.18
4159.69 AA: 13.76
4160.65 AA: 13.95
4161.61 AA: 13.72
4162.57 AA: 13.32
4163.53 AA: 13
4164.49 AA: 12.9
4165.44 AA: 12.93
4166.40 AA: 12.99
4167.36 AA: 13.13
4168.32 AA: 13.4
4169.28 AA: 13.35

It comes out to 4.0 AA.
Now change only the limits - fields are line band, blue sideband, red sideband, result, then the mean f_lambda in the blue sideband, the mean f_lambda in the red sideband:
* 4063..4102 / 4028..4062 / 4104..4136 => 1.4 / 13.1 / 12.3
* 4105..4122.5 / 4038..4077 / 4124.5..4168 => 2.0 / 13.1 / 13.3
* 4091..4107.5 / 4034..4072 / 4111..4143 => 2.4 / 13.4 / 12.9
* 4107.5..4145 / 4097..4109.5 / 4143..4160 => -2.5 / 10.2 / 13.5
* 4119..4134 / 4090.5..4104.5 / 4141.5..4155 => -0.7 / 11.3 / 13.6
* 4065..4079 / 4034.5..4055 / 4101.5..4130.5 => 1.0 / 13.5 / 12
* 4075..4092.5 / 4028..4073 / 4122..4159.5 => 1.2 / 13.2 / 13.3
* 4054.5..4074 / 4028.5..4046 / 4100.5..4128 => -0.7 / 13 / 11.8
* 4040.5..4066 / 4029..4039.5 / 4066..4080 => -2.7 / 12.7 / 11.7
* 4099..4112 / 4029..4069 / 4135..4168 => 3.1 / 13.3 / 13.4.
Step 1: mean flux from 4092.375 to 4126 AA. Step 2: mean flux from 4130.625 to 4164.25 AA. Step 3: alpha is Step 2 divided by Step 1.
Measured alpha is 1.2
